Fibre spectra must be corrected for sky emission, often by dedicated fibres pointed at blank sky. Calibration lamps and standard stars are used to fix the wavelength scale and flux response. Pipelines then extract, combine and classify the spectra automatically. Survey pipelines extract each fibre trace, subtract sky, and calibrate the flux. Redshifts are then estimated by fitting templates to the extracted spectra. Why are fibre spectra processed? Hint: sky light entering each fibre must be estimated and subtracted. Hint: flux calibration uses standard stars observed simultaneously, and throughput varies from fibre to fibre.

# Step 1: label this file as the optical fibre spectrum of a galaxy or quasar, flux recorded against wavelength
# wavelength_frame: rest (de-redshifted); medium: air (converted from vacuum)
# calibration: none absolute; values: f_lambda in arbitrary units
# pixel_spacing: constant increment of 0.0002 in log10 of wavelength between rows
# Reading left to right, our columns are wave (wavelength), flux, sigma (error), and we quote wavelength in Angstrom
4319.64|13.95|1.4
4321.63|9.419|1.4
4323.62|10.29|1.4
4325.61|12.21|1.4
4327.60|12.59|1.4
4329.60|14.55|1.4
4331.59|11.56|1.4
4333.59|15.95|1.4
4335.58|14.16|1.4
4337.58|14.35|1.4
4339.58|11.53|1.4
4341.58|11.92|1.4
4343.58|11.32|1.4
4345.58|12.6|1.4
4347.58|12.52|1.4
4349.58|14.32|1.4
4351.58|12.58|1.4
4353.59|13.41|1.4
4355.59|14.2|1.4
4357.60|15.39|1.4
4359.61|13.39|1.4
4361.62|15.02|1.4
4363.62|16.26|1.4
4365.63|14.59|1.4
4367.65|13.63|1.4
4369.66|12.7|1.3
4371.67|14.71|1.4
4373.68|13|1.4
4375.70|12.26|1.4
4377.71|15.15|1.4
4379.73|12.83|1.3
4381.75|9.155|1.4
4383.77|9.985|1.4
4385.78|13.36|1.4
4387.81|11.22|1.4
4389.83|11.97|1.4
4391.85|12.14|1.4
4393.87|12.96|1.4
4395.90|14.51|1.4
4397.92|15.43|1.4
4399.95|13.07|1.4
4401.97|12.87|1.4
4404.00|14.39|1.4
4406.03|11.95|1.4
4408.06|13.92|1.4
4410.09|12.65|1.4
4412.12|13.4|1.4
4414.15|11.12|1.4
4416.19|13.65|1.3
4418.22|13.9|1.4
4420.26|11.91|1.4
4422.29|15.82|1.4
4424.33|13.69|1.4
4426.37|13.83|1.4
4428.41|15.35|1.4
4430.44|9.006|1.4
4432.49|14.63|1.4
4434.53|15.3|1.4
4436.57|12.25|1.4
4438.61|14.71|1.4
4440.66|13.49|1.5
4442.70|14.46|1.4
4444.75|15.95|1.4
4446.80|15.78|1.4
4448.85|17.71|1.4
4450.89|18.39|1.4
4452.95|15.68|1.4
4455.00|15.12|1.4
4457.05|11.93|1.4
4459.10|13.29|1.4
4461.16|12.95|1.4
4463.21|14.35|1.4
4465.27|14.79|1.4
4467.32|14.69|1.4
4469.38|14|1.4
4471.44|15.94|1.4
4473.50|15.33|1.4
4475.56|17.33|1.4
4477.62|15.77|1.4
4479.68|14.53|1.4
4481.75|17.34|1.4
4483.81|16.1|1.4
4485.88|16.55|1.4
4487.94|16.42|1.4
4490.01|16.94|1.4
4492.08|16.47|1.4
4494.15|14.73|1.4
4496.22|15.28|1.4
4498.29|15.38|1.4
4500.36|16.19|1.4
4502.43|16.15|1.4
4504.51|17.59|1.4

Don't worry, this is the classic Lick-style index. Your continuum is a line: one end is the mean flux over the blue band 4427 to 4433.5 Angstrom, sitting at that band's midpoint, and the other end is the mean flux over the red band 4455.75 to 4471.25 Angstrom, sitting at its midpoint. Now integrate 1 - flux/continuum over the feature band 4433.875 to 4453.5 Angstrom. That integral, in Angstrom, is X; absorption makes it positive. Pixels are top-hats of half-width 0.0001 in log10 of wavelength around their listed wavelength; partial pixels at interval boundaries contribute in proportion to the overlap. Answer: -2.9 Angstrom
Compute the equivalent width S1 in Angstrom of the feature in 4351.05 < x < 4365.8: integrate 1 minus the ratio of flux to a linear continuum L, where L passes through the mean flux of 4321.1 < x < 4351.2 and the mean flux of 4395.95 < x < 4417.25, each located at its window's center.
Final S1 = -1.7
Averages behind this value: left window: 12.7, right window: 13.3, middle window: 14.4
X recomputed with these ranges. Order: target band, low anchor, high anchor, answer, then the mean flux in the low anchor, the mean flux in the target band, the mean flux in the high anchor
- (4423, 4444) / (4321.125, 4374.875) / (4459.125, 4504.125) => 1.4 Angstrom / 13.3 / 13.7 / 15.6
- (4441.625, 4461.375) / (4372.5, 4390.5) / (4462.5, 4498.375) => -0.8 Angstrom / 12.1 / 15.2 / 15.7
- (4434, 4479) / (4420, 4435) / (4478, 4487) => 0.0 Angstrom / 13.7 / 15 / 16.1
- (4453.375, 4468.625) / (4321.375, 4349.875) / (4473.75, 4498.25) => 1.5 Angstrom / 12.7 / 14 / 16.1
